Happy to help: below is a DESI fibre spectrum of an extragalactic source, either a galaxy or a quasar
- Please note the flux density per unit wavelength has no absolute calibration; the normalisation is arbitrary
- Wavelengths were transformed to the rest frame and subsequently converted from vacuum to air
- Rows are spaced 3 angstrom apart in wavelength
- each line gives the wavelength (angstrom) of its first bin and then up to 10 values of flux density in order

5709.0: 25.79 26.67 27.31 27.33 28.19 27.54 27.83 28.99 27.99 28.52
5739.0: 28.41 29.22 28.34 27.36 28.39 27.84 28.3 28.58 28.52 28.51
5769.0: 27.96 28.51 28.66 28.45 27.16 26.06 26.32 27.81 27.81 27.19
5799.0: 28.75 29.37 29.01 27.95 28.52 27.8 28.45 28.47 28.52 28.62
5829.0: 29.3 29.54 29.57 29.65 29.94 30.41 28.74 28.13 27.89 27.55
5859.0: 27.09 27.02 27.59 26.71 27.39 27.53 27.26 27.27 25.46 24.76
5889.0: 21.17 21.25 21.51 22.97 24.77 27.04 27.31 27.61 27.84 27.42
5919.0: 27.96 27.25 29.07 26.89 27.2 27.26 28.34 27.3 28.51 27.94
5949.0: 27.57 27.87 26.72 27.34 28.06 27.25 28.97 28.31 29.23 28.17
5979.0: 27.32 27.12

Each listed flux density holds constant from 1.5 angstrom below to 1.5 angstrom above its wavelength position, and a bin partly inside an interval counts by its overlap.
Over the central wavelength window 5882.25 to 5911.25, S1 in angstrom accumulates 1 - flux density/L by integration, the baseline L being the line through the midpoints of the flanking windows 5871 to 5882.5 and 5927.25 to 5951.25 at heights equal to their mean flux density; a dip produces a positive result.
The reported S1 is 3.2 angstrom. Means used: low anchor 27.2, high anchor 27.7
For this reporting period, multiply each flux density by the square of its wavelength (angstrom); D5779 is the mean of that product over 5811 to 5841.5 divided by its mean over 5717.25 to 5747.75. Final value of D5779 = 1.1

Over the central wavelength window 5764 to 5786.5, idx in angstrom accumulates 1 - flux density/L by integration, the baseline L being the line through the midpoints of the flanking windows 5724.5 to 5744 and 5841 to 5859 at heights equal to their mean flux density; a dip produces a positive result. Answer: 0.5 angstrom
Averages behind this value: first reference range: 28.4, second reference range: 28.5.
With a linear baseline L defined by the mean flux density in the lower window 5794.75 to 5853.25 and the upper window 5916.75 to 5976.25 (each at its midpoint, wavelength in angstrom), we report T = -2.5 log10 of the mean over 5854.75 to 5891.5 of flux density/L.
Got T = 0.09 mag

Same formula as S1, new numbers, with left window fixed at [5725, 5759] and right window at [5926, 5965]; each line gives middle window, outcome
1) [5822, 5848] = -1.3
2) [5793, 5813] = -0.2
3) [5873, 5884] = 0.4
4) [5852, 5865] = 0.2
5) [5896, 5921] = 1.1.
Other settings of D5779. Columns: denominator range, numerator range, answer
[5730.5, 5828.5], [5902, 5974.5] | 1.04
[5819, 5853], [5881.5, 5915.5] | 0.87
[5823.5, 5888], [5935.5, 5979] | 1.04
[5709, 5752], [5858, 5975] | 1.02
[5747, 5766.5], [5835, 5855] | 1.06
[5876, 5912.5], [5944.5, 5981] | 1.15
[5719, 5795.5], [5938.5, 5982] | 1.07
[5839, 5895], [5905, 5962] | 1.06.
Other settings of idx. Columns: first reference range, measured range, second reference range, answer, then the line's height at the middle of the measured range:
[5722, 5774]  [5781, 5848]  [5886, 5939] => -2.80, 27.4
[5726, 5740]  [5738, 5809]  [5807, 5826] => 0.60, 28.3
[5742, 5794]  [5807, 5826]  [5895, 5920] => -0.66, 27.4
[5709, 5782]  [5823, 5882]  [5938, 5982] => -0.60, 28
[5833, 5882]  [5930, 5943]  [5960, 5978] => 0.27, 28.2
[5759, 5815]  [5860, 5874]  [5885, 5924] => -0.53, 26.2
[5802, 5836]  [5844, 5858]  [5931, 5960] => 0.08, 28.4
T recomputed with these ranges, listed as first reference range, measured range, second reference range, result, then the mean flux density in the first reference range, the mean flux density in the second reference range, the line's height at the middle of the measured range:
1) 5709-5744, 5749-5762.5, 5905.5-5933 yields -0.02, 27.9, 27.6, 27.9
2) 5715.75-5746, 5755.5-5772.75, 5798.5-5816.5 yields 0.00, 28.2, 28.6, 28.4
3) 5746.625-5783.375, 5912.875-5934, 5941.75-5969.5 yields 0.01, 28.1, 27.8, 27.9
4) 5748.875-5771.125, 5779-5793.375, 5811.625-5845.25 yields 0.06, 28.3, 29.1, 28.6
